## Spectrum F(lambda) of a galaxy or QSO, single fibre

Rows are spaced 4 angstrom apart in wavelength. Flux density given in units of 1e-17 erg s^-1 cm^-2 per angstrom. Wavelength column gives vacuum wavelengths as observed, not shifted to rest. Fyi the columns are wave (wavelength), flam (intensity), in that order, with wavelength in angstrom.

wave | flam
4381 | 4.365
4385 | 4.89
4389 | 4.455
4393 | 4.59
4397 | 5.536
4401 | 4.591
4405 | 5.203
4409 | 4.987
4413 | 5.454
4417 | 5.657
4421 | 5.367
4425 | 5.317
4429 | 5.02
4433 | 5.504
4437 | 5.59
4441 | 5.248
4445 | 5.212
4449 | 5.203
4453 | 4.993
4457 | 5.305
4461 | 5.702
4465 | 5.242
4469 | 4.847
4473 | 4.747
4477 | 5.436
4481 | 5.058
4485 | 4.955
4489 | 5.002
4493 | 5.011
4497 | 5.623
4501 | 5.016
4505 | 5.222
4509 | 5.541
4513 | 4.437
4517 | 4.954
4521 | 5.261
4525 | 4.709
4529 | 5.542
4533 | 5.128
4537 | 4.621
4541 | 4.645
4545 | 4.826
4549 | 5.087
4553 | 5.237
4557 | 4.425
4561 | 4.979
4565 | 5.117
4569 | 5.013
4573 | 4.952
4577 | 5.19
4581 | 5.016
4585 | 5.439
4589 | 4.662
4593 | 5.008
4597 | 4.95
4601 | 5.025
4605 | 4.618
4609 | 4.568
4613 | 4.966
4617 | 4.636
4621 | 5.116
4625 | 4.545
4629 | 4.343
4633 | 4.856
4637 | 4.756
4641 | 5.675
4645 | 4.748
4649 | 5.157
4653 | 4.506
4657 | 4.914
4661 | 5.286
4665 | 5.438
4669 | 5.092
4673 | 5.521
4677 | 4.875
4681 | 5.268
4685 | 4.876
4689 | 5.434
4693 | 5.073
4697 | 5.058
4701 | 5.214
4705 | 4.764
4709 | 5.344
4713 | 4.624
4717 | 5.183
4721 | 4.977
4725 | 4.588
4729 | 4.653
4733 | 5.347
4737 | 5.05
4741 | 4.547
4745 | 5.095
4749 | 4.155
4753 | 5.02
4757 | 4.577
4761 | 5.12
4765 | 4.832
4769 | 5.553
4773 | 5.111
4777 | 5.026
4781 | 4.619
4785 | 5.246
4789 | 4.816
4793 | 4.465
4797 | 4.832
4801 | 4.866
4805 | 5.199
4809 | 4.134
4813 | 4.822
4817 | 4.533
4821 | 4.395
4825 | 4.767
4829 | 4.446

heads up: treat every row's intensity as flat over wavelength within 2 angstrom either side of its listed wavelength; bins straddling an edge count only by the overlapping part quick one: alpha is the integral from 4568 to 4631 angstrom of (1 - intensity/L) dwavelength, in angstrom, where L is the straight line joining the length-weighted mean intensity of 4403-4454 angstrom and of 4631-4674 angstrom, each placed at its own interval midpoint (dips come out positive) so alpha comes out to 3.1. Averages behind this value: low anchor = 5.29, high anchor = 5.08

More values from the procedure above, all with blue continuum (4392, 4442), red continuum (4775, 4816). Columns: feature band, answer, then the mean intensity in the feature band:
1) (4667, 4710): -1.8 angstrom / 5.13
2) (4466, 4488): 0.7 angstrom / 5.02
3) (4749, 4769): -0.2 angstrom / 4.88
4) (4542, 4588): 0.6 angstrom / 5.01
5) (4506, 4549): 1.2 angstrom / 4.98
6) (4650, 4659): 0.4 angstrom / 4.76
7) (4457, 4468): -0.4 angstrom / 5.38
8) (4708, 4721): -0.3 angstrom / 5.02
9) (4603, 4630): 1.7 angstrom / 4.7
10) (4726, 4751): 0.3 angstrom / 4.8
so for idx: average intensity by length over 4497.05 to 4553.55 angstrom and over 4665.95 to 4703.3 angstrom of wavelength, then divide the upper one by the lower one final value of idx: 1.0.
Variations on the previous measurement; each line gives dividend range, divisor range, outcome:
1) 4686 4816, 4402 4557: 0.96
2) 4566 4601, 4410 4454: 0.94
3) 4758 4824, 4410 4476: 0.92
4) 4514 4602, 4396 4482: 0.95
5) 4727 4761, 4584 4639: 1.00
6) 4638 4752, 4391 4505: 0.97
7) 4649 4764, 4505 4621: 1.01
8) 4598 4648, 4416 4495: 0.93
